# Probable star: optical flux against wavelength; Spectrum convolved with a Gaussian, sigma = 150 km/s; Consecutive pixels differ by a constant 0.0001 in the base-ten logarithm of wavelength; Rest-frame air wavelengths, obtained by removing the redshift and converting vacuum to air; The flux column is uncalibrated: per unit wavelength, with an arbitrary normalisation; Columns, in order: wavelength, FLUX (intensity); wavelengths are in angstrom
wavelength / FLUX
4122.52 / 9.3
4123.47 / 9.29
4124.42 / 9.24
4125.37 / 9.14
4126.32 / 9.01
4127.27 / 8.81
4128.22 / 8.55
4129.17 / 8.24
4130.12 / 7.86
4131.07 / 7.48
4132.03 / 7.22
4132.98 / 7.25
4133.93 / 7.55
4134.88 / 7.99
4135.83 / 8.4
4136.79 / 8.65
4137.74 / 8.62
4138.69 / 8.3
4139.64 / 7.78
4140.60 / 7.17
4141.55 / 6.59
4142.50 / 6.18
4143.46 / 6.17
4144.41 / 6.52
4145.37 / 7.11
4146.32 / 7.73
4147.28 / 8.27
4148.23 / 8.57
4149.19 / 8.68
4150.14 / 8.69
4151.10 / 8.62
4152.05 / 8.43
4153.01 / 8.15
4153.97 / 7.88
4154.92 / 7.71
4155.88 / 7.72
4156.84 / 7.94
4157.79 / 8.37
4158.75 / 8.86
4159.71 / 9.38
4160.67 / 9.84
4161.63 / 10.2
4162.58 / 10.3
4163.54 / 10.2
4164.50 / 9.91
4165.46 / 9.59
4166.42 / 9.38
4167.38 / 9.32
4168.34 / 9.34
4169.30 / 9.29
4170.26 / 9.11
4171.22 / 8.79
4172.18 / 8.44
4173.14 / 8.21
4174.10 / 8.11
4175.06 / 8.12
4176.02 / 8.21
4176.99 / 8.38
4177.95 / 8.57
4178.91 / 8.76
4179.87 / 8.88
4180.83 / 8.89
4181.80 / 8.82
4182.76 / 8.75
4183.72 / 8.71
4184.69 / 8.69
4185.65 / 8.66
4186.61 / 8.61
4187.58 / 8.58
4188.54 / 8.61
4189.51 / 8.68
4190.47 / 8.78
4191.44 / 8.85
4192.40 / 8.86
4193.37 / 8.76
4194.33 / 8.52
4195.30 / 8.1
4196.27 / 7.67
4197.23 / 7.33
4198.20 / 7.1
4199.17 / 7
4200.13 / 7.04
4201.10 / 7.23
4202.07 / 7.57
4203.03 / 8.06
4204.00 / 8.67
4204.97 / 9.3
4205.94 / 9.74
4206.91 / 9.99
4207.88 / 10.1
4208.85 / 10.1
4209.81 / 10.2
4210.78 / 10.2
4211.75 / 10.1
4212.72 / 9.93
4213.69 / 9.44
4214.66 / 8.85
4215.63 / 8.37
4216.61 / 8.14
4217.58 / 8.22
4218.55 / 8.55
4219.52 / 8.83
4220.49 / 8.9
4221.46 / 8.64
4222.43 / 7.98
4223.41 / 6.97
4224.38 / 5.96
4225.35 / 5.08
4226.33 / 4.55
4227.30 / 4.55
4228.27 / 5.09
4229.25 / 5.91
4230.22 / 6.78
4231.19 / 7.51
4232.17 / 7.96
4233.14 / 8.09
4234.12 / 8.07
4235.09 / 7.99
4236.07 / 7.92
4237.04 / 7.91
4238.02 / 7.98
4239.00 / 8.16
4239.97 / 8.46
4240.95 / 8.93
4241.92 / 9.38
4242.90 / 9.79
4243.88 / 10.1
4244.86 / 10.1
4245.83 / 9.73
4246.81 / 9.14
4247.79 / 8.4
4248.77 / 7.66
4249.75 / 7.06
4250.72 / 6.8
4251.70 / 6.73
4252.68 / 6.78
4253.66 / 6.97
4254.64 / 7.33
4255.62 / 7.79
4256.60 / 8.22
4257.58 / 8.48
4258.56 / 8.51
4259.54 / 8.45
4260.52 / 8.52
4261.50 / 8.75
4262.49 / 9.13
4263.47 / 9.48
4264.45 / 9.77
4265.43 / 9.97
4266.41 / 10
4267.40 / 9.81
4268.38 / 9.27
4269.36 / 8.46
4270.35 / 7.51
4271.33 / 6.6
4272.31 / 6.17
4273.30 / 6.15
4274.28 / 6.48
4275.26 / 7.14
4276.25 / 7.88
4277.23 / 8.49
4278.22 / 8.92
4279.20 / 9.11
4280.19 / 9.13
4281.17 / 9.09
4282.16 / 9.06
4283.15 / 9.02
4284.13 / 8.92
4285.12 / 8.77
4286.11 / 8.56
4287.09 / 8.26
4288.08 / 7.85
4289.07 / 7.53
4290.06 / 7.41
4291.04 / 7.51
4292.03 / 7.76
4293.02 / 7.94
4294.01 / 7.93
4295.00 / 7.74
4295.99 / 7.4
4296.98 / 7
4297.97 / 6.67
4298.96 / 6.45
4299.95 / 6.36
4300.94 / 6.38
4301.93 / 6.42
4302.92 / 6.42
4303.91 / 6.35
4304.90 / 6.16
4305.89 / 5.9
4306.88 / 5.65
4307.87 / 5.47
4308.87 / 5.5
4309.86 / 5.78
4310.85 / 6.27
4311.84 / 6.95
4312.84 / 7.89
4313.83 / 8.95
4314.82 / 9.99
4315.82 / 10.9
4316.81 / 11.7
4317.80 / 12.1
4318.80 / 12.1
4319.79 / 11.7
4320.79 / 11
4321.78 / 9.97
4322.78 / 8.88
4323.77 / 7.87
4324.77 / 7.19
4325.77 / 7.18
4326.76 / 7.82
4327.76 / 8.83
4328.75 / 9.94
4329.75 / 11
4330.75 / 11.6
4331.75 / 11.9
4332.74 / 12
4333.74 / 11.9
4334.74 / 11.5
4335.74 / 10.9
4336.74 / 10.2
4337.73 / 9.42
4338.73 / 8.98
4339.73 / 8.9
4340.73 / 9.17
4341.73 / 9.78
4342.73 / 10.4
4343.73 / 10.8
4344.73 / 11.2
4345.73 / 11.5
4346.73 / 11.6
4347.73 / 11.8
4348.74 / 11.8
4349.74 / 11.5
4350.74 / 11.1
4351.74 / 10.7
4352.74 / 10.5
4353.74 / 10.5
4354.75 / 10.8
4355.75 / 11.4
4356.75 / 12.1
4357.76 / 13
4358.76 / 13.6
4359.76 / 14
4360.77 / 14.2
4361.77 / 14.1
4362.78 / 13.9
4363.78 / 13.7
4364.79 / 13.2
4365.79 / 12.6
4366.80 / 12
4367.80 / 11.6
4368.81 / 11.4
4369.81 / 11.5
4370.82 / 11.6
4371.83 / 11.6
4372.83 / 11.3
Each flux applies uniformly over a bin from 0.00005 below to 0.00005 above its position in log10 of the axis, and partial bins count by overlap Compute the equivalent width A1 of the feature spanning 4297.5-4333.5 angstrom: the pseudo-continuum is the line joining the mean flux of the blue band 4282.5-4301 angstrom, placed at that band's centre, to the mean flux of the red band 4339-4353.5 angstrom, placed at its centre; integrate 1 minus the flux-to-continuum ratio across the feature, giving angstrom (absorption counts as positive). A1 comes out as 2.5 angstrom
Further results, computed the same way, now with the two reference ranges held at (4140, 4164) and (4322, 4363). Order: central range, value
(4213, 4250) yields 5.4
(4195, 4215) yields 0.4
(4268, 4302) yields 7.7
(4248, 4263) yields 2.8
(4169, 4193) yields -0.1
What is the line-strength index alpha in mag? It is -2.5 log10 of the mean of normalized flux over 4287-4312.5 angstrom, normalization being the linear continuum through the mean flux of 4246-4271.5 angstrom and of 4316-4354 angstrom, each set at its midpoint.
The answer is 0.36 mag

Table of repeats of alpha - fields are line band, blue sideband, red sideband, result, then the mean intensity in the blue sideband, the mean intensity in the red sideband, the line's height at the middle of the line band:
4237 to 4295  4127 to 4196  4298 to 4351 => 0.08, 8.43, 9.2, 8.93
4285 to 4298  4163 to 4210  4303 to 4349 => 0.19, 8.7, 9.41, 9.23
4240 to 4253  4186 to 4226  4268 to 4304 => -0.06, 8.46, 7.69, 8.07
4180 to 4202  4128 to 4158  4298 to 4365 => 0.01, 7.81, 9.89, 8.34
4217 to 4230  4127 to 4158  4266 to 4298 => 0.16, 7.84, 8.06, 7.97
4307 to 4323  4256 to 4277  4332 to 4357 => 0.10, 8.32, 10.8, 9.87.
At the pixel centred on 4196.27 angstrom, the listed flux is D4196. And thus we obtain 7.67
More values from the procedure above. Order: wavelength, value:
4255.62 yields 7.79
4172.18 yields 8.44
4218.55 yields 8.55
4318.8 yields 12.1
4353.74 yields 10.5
